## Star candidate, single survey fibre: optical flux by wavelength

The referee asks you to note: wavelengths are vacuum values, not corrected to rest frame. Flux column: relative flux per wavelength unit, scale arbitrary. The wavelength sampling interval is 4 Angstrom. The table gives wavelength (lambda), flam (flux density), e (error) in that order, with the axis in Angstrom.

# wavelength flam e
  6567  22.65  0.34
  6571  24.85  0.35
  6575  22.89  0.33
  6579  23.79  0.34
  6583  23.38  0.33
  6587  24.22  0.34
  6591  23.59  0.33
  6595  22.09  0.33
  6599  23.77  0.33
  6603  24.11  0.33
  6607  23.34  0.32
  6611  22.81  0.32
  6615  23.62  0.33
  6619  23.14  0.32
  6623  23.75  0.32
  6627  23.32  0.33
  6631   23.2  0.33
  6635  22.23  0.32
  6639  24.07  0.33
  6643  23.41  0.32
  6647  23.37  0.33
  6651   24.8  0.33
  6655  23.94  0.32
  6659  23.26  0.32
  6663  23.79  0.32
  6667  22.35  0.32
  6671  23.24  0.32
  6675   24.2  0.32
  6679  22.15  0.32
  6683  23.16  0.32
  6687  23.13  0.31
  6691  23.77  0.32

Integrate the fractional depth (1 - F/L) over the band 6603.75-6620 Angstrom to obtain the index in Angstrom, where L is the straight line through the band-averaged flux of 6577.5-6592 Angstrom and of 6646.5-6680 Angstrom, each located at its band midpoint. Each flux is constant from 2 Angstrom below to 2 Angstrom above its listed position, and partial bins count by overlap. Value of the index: 0.25 Angstrom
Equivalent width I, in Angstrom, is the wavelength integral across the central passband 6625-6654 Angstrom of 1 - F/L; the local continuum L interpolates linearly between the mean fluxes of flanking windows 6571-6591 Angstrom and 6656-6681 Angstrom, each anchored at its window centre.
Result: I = -0.2 Angstrom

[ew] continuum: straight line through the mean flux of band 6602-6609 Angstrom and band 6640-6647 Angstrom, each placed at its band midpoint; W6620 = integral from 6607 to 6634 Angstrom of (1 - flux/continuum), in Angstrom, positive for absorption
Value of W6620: 0.4 Angstrom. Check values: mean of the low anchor 23.7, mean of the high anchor 23.5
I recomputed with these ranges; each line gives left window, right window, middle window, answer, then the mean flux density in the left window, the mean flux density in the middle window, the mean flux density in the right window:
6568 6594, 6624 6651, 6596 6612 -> 0.1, 23.7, 23.5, 23.4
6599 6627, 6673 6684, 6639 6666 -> -0.5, 23.5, 23.7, 23.2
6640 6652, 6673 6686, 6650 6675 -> -0.1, 23.8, 23.6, 23.2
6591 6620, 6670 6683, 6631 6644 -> 0.0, 23.3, 23.2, 23.2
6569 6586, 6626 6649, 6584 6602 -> 0.1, 23.8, 23.5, 23.3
